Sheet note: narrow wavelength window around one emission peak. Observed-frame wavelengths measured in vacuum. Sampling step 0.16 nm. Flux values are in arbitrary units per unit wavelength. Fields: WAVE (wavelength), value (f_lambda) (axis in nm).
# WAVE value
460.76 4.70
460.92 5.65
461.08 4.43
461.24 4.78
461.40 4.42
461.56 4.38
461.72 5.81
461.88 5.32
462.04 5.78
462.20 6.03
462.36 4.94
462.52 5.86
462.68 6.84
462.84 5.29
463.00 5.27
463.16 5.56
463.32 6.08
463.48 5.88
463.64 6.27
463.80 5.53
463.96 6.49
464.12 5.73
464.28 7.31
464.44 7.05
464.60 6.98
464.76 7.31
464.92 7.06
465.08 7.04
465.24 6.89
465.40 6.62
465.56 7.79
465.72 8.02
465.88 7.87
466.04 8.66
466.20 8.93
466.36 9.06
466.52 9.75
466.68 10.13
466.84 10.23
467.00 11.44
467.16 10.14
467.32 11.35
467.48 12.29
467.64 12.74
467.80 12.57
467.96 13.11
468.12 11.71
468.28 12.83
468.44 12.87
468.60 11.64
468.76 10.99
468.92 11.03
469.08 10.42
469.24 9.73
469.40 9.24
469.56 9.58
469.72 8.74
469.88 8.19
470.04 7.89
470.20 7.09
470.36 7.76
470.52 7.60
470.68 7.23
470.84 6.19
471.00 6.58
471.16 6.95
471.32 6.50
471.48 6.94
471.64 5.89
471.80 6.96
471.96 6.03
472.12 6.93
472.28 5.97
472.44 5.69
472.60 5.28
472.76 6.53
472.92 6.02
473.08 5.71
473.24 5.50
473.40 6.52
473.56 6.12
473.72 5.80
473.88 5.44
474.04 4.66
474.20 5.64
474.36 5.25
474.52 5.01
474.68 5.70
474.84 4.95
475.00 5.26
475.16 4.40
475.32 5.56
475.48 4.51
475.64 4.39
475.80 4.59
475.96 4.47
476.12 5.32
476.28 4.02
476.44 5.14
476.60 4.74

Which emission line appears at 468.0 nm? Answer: C IV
